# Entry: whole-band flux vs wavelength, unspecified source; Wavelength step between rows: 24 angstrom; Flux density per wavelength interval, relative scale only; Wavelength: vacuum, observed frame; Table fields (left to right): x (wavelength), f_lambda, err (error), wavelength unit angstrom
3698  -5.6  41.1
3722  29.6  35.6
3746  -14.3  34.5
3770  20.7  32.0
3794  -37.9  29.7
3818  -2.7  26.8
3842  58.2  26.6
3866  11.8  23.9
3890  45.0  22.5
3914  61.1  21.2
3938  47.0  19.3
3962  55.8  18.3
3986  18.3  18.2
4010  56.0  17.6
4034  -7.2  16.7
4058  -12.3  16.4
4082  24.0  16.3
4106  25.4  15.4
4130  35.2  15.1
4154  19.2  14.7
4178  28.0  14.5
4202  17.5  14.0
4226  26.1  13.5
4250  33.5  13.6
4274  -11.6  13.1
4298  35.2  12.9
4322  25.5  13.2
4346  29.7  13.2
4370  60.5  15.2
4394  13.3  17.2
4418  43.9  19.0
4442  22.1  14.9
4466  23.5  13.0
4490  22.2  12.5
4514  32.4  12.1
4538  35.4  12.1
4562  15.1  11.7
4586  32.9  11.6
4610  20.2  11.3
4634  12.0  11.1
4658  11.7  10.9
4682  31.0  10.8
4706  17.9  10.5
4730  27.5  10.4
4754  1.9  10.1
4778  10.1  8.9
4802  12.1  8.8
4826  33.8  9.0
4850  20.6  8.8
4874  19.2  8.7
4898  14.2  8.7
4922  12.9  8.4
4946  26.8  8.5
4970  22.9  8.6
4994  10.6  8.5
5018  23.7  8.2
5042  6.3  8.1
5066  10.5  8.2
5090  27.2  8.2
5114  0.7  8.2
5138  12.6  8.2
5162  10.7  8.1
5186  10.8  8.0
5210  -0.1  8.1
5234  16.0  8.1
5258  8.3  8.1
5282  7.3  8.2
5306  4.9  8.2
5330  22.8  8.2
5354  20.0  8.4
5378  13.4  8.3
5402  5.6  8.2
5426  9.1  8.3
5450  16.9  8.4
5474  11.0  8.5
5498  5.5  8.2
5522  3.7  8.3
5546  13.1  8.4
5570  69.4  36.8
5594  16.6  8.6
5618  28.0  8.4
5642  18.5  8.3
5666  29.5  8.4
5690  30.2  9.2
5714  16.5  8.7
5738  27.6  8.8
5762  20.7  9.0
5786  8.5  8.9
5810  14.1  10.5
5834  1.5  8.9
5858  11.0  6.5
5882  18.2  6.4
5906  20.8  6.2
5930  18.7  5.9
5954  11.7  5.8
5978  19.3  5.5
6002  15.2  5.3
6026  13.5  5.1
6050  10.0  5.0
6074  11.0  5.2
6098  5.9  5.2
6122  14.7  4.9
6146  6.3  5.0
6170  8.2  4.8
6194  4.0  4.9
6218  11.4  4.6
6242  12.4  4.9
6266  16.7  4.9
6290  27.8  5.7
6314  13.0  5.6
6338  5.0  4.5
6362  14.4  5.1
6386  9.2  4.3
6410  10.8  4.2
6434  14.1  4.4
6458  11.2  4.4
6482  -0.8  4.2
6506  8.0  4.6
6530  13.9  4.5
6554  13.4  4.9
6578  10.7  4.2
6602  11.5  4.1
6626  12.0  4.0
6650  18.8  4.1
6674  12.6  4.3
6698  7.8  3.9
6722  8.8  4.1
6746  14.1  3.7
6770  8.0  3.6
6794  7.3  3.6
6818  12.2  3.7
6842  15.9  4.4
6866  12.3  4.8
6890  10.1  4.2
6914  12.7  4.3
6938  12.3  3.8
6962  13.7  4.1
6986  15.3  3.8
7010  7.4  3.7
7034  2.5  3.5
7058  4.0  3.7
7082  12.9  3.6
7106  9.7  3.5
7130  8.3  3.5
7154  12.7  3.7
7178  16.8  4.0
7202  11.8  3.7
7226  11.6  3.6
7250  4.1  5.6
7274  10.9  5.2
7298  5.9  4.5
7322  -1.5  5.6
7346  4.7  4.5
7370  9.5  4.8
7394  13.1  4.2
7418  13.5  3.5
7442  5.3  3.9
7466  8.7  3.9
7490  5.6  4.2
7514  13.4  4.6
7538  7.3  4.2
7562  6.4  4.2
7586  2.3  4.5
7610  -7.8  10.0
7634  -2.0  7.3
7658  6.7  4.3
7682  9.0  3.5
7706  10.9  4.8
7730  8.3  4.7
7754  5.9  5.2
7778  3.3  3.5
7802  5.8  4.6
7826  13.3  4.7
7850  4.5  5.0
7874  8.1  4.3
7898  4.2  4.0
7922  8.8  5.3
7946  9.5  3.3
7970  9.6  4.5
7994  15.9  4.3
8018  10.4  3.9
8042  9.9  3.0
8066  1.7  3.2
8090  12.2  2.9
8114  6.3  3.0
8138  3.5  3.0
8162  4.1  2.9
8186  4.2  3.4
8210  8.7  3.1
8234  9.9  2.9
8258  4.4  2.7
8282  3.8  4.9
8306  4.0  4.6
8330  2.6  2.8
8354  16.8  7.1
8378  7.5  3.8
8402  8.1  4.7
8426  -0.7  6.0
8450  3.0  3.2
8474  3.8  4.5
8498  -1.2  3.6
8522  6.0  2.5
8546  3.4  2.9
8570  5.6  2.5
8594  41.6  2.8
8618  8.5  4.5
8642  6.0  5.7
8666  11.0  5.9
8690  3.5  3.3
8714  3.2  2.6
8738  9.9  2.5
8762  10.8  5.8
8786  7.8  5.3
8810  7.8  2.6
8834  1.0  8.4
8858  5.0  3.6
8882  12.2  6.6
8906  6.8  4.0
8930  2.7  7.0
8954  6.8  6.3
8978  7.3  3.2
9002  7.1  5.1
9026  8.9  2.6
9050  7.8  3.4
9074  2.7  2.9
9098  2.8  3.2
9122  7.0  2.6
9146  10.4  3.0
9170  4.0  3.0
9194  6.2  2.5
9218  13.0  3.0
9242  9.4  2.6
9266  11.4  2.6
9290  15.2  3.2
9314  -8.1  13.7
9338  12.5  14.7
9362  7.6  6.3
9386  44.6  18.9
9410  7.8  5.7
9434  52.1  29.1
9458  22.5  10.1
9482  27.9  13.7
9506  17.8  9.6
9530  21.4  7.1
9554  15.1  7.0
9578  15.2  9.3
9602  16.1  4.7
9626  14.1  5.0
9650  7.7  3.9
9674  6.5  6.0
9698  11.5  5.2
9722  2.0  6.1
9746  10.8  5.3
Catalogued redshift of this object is 1.31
